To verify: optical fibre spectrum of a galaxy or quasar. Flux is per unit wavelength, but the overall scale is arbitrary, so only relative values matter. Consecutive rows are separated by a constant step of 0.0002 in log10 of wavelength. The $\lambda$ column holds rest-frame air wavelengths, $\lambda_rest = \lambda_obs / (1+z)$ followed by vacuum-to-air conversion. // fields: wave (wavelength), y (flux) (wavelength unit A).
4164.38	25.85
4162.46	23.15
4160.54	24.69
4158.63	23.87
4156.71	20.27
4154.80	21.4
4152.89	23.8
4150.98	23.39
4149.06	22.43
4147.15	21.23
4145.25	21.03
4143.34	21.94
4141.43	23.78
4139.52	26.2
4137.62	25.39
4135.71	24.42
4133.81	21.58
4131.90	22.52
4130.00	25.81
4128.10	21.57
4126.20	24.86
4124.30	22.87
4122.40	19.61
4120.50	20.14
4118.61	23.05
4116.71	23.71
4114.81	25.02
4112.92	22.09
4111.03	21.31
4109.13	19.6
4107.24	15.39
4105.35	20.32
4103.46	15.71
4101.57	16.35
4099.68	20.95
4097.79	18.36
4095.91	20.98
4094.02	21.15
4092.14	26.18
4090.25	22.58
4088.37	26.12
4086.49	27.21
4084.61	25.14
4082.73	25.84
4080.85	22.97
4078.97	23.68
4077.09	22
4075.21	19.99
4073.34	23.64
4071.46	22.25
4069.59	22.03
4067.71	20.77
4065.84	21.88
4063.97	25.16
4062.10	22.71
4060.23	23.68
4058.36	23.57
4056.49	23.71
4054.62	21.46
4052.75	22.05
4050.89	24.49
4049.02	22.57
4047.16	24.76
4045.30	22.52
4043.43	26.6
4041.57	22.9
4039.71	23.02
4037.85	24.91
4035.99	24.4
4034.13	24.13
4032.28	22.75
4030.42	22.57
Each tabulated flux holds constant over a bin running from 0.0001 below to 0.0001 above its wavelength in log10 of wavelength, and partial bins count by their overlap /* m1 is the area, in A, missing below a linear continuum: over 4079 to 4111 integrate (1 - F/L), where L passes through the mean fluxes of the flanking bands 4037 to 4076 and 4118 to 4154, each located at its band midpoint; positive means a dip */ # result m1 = 2.0 A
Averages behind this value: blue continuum 23.1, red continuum 22.9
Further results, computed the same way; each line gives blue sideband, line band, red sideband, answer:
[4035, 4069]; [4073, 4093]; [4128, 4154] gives -0.7 A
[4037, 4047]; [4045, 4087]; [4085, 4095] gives 2.0 A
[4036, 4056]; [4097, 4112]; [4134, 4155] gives 3.1 A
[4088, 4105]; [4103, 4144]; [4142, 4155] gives -1.3 A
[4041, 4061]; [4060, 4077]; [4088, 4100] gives 0.4 A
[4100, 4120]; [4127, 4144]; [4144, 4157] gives -1.9 A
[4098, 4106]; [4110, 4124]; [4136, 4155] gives -1.6 A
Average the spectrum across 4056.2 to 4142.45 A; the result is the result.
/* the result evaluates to 22.5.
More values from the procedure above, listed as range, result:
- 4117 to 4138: 22.8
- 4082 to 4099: 23.7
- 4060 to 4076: 22.4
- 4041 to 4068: 23.3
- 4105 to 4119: 21.3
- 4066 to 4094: 23.5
